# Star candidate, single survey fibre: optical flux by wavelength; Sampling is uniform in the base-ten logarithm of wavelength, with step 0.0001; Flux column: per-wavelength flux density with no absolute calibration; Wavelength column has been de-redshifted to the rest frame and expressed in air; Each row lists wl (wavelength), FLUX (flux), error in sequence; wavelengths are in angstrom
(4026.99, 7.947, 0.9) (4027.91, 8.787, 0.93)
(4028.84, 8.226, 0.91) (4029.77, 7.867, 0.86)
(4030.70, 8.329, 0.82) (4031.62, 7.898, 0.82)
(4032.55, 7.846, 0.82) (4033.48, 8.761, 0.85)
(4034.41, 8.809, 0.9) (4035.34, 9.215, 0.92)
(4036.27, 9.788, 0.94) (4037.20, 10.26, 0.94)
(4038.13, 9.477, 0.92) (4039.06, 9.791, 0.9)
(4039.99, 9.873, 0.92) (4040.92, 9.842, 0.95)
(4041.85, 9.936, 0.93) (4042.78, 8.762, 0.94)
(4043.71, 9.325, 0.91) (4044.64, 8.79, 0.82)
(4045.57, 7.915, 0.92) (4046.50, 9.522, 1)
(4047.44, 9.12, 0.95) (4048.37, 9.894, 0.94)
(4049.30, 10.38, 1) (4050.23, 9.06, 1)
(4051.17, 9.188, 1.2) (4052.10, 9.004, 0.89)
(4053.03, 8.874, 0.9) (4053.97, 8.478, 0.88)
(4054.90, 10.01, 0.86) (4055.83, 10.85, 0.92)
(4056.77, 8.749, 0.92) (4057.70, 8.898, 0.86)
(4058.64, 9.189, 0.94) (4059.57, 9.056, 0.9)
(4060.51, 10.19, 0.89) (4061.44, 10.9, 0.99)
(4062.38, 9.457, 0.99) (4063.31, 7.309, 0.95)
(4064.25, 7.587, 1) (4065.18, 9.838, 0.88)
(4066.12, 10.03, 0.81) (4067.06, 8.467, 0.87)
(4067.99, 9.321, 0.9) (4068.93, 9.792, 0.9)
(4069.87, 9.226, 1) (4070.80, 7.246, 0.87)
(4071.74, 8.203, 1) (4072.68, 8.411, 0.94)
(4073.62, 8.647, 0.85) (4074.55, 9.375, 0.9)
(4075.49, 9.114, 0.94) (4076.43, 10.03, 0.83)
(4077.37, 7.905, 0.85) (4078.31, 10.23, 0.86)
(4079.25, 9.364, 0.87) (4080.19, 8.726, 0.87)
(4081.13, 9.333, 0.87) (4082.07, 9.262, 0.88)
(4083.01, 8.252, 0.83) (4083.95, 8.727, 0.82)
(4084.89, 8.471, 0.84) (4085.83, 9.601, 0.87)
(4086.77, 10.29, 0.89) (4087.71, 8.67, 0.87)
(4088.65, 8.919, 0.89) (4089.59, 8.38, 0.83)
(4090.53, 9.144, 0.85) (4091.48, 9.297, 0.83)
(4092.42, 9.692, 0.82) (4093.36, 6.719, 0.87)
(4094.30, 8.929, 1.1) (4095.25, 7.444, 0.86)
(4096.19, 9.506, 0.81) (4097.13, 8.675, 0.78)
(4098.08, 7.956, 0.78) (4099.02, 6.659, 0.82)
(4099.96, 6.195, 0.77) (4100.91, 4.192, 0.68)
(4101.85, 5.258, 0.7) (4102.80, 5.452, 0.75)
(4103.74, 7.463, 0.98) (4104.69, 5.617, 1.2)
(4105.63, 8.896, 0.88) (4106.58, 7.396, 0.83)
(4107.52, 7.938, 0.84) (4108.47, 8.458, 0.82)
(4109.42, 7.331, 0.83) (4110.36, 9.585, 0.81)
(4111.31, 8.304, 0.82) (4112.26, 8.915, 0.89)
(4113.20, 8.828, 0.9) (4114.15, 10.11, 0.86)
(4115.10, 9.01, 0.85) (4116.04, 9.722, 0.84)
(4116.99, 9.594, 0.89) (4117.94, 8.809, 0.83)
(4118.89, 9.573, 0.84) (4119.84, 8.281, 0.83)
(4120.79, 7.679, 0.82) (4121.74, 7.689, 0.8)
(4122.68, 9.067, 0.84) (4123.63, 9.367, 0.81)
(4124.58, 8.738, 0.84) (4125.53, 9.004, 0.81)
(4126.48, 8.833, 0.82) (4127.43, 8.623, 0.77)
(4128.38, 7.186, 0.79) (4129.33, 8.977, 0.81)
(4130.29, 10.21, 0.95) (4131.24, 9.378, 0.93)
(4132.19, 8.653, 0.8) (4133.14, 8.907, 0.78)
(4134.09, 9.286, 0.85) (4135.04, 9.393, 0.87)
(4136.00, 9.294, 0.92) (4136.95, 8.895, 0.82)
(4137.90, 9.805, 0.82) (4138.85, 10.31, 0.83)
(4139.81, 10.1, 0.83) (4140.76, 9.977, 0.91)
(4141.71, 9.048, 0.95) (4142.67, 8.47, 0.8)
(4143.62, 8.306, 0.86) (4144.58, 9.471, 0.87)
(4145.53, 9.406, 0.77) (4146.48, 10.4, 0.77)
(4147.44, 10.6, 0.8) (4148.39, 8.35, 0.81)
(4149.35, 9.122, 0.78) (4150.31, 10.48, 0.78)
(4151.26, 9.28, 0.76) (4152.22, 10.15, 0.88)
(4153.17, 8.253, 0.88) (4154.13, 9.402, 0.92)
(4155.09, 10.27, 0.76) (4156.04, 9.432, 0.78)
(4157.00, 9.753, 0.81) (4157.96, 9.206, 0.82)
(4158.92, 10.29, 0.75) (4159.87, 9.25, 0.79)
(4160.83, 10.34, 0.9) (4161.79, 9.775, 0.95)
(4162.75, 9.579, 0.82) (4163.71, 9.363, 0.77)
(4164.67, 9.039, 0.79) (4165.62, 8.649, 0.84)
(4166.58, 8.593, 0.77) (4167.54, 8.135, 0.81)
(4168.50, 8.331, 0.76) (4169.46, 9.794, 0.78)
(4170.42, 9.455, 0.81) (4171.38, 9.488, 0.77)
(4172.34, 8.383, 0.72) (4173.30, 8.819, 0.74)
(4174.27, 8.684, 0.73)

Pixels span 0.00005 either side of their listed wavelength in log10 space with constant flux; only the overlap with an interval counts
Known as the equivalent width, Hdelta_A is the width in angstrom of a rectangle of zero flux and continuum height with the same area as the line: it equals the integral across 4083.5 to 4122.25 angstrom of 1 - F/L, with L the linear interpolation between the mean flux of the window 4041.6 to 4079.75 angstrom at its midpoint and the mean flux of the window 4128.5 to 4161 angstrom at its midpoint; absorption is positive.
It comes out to 4.48 angstrom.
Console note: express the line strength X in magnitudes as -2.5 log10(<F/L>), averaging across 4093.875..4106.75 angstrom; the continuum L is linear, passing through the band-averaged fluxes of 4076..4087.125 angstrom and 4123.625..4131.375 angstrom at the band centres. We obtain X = 0.26 mag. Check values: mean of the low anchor 9.17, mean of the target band 7.1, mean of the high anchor 8.87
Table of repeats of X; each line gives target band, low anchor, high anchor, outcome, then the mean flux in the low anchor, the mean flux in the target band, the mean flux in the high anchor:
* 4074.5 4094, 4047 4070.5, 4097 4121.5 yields -0.05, 9.3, 9.02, 7.91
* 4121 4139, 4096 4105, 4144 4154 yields -0.07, 6.63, 8.99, 9.53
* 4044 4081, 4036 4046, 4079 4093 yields 0.01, 9.44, 9.14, 9.05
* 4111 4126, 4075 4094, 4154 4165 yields 0.04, 9.01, 8.93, 9.65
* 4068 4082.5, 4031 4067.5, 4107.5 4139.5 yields 0.02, 9.24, 9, 8.95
